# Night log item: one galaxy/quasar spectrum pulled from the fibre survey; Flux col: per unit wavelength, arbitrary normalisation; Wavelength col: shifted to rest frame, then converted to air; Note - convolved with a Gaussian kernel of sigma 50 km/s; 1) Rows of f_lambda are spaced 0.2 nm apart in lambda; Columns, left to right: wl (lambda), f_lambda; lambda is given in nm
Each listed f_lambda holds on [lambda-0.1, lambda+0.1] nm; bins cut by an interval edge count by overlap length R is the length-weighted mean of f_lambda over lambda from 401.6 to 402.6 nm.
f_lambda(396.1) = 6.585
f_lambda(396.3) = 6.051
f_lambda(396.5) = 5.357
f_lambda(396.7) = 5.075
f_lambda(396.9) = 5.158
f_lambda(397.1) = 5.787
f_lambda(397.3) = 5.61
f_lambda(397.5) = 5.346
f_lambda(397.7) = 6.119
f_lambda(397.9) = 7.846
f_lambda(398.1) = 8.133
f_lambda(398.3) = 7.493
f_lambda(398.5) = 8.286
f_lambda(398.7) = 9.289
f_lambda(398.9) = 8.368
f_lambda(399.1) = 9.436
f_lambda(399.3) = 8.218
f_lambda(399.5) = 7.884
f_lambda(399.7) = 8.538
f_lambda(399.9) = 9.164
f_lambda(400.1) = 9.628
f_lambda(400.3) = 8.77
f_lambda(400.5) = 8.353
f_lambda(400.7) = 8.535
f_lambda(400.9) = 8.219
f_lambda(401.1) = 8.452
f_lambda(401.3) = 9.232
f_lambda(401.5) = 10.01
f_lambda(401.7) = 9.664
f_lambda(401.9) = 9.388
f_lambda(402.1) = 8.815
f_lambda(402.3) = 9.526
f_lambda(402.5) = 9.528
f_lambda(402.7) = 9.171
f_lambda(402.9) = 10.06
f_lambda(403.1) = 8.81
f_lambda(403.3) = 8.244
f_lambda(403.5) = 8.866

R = 9.38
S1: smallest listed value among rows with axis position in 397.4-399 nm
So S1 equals 5.346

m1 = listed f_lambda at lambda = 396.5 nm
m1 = 5.357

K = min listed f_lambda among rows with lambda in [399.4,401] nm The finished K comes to 7.884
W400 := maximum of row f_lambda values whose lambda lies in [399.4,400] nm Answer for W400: 9.164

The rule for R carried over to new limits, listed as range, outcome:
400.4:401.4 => 8.56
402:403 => 9.42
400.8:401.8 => 9.12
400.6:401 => 8.38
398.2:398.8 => 8.36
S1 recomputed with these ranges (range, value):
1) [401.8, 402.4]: 8.815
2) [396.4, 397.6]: 5.075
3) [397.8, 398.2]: 7.846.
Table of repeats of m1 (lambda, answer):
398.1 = 8.133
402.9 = 10.06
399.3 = 8.218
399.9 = 9.164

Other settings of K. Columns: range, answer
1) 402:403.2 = 8.81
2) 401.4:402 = 9.388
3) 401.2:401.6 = 9.232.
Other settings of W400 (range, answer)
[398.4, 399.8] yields 9.436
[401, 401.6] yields 10.01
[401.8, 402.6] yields 9.528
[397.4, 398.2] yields 8.133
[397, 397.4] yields 5.787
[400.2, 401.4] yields 9.232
